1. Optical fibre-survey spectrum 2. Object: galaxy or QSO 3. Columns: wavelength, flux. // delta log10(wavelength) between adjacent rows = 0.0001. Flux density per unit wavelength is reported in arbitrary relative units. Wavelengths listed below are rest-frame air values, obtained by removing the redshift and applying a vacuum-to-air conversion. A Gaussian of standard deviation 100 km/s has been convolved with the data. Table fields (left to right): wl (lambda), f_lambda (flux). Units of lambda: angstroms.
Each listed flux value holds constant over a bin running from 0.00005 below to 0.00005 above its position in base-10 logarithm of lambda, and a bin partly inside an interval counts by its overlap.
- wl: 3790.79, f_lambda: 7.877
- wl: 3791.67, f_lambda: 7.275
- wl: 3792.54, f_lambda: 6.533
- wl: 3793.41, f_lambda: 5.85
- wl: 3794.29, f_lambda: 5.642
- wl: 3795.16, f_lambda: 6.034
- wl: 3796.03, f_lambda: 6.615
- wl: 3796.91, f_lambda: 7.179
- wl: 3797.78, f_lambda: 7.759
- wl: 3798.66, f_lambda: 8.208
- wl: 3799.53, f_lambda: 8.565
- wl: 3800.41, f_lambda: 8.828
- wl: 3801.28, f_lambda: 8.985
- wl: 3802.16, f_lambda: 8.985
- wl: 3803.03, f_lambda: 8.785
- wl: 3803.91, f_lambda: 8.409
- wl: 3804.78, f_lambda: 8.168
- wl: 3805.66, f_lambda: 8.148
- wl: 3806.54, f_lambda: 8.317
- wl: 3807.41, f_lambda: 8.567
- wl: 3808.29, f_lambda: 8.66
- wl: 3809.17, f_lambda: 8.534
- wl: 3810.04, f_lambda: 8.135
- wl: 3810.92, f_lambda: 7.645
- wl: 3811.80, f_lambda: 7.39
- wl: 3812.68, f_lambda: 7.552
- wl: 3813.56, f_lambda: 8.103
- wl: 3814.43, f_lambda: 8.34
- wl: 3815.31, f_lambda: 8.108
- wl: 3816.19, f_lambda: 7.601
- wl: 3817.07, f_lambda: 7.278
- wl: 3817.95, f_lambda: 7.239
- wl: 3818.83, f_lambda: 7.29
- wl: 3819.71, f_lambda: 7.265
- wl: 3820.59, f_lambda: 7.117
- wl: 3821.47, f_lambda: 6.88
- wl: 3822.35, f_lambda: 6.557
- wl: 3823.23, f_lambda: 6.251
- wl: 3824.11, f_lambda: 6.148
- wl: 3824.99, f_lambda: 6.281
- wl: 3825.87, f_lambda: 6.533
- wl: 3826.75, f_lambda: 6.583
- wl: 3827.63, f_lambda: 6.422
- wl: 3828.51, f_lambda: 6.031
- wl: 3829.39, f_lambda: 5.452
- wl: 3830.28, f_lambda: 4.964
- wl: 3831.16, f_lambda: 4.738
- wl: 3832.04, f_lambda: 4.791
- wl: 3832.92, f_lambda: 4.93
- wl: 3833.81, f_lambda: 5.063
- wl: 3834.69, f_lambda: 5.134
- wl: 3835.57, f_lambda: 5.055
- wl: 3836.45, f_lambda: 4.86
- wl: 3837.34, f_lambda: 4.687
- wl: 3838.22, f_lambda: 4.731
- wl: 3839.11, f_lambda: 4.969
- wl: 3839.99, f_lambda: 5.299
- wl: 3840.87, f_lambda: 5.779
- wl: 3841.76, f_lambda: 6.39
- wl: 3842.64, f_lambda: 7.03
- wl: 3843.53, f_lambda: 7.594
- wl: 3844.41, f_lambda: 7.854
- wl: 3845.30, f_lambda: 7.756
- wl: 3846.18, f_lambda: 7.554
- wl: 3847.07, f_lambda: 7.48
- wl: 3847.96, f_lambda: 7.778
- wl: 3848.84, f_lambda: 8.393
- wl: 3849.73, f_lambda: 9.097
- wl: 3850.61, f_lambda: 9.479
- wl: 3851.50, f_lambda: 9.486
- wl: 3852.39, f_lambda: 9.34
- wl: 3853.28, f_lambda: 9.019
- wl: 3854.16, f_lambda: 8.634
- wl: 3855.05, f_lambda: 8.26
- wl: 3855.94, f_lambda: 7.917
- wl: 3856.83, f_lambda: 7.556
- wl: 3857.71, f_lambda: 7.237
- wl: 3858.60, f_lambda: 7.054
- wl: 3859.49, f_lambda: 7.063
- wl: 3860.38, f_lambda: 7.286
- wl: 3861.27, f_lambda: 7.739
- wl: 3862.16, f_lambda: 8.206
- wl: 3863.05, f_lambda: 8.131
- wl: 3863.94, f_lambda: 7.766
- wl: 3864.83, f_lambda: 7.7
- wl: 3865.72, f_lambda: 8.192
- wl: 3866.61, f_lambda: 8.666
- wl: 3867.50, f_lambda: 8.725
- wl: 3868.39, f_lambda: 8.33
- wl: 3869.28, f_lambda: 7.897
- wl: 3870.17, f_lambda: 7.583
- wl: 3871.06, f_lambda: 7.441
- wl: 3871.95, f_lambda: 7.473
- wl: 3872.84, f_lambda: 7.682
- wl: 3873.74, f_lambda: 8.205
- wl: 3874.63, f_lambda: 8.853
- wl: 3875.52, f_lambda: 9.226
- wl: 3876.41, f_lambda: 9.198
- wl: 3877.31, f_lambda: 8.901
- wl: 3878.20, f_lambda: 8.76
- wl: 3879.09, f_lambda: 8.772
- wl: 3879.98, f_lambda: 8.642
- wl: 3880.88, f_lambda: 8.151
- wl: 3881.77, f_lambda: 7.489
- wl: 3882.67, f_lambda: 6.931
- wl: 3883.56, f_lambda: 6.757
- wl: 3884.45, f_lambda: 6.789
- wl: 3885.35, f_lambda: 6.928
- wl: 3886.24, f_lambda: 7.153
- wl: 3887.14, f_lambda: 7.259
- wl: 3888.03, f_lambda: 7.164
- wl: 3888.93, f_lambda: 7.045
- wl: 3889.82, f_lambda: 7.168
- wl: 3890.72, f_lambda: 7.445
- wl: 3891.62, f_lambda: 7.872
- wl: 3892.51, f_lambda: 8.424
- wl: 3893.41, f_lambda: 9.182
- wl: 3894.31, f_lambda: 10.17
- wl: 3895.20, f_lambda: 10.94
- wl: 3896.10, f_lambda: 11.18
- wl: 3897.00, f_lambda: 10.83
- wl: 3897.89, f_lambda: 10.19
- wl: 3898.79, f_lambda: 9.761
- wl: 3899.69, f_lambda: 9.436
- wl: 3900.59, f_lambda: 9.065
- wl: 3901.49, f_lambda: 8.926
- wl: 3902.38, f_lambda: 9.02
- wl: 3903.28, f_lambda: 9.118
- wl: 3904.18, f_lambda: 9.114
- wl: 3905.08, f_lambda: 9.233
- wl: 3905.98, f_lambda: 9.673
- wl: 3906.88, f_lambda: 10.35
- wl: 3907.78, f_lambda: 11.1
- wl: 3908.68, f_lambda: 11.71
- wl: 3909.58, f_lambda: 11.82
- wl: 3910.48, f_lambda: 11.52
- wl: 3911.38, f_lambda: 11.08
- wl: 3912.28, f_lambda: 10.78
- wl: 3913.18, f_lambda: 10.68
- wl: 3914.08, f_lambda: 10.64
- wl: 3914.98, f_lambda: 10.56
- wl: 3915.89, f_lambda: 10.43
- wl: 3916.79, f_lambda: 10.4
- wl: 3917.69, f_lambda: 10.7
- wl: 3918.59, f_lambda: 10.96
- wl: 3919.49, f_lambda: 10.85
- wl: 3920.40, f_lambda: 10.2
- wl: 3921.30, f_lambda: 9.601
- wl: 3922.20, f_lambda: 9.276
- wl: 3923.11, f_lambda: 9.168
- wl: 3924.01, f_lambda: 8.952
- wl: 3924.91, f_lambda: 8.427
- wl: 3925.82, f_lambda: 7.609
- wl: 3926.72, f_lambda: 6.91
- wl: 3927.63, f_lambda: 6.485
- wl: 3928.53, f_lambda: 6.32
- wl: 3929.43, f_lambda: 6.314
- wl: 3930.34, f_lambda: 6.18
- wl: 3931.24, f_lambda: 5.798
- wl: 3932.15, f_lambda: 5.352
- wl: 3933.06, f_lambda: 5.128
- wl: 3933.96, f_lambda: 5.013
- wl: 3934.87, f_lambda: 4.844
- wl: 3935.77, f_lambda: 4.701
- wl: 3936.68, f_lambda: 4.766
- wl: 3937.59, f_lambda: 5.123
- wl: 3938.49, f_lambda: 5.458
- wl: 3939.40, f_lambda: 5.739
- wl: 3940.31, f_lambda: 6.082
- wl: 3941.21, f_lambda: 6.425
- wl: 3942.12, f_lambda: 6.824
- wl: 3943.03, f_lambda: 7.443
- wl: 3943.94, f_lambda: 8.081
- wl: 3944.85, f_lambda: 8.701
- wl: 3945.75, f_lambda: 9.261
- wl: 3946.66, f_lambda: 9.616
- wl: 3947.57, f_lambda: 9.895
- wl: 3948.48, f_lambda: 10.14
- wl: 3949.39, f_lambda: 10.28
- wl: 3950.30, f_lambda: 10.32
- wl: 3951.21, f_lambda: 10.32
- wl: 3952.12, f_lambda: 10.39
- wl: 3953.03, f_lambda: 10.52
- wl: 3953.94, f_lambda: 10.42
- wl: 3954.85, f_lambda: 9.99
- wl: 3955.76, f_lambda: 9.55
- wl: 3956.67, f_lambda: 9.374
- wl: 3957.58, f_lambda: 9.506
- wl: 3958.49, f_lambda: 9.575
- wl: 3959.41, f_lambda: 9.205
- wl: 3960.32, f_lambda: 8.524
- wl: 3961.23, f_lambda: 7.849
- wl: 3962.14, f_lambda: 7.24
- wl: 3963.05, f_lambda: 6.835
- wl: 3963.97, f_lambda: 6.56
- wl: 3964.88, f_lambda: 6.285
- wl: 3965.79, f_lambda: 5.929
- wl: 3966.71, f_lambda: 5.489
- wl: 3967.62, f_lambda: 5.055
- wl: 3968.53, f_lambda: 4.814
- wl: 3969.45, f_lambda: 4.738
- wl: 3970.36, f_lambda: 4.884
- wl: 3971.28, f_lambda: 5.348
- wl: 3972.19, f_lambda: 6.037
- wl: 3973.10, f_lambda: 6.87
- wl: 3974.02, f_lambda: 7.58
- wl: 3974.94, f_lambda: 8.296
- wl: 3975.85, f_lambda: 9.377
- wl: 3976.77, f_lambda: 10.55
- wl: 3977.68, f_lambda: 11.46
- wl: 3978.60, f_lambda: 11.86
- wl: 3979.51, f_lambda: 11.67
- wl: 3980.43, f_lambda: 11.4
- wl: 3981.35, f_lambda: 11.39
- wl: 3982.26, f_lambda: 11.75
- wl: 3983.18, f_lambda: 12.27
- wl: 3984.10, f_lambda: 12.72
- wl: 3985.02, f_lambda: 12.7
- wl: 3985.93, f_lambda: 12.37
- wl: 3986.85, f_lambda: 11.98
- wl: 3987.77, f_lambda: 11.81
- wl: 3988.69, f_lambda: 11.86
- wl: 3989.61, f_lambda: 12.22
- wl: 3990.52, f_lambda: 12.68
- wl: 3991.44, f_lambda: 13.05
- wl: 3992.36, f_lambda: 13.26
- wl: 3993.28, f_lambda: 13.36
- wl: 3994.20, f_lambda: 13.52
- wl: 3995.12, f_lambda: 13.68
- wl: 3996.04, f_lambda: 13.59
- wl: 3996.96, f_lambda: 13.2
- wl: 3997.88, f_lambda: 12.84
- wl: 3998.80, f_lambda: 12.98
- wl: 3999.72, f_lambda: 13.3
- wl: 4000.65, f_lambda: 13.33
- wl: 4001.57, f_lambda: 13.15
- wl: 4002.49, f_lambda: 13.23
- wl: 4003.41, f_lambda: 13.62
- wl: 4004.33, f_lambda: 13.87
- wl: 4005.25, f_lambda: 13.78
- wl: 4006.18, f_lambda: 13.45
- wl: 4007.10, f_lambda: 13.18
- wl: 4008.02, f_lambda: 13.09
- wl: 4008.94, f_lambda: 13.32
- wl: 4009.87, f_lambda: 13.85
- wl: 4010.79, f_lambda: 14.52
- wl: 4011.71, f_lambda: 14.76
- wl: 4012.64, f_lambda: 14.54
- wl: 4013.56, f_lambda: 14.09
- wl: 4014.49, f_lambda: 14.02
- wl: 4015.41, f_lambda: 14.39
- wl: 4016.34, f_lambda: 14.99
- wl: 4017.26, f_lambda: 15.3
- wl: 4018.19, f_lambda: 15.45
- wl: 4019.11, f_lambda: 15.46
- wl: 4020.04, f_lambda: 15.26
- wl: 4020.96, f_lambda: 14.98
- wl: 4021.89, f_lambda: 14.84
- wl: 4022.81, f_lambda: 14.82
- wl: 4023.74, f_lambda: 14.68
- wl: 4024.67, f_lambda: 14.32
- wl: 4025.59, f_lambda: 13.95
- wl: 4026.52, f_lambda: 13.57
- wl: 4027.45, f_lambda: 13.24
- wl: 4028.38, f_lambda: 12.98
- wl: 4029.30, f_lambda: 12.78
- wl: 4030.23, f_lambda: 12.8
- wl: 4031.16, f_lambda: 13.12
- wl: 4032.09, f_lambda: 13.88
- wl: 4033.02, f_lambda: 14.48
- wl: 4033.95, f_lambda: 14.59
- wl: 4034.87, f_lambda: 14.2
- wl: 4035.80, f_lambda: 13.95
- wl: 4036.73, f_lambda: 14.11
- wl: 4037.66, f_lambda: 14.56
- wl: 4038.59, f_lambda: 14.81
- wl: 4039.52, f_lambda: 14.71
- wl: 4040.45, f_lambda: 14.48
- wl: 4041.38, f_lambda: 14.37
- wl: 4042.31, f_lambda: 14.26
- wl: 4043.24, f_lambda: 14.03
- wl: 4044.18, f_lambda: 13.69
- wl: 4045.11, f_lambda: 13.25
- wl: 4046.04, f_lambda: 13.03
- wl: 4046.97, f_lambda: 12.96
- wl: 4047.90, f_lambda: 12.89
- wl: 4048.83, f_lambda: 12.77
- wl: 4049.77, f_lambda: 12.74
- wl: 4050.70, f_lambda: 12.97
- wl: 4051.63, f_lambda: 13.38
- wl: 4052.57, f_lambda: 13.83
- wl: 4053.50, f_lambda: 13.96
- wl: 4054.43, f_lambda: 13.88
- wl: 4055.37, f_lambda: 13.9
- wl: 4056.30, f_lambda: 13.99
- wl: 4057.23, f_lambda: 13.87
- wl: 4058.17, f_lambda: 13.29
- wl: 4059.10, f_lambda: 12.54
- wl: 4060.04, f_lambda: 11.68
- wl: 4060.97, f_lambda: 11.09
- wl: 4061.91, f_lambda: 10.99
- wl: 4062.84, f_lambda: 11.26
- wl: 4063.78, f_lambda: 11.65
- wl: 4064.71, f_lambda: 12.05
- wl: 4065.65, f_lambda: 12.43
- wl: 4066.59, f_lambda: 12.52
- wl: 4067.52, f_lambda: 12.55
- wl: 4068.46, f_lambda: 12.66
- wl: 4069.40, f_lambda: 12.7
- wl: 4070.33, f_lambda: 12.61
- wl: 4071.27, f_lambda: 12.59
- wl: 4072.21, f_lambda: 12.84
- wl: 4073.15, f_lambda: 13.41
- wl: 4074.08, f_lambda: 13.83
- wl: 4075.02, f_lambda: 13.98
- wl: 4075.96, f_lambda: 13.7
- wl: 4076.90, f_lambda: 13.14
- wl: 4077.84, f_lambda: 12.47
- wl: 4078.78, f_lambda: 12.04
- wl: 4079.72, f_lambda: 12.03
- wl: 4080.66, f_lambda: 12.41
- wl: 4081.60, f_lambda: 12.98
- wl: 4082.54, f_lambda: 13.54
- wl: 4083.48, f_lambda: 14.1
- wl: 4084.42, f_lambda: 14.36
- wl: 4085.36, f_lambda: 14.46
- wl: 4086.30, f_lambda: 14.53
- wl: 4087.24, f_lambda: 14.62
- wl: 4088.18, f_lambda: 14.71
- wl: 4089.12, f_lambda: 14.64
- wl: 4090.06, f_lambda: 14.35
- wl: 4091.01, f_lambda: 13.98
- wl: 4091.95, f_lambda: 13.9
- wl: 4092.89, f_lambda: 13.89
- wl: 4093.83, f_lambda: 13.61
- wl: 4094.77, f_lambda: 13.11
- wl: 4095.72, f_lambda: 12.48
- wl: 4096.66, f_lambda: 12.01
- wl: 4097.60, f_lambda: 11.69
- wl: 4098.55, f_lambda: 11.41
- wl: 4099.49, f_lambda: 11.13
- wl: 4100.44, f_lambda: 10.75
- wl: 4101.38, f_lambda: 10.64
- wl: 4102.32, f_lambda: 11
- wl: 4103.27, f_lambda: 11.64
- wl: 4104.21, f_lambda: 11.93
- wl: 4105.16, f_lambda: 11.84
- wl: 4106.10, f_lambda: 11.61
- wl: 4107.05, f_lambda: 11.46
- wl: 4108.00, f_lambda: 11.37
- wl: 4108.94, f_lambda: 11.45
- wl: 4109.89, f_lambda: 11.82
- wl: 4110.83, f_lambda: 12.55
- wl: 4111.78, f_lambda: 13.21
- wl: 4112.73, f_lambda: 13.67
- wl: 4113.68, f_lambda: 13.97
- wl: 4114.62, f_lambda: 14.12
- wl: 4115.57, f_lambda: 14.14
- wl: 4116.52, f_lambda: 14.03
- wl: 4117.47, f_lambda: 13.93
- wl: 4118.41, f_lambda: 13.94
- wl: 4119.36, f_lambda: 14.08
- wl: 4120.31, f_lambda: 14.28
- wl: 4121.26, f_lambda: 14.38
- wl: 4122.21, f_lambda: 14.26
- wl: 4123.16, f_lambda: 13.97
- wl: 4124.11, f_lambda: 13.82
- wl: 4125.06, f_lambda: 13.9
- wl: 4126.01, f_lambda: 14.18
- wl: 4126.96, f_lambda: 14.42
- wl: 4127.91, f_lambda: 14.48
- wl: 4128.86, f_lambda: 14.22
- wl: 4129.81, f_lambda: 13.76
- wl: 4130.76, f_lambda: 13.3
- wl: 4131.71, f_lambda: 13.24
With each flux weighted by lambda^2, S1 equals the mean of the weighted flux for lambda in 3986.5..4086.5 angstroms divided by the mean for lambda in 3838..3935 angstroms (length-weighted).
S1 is 1.73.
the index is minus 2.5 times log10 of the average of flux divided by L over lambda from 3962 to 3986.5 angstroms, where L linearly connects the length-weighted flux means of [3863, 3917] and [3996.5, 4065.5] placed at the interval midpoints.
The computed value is 0.345 mag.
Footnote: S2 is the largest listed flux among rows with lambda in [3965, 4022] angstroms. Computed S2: 15.46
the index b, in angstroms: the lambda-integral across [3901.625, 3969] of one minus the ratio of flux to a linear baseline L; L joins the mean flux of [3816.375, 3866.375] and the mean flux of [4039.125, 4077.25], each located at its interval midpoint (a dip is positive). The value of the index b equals 7.7 angstroms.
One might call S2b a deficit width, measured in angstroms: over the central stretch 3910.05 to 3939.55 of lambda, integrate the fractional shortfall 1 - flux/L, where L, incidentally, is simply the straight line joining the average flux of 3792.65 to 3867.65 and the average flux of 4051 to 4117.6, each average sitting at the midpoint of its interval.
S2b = 3.9 angstroms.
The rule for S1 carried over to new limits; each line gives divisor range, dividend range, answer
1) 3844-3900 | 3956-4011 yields 1.37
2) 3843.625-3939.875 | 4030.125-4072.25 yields 1.71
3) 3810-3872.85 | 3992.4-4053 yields 2.13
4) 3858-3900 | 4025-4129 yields 1.77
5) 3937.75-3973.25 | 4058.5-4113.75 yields 1.73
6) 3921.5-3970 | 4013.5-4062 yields 1.92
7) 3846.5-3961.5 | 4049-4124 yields 1.67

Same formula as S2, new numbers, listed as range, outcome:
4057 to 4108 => 14.71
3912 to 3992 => 13.05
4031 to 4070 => 14.81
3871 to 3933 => 11.82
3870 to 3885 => 9.226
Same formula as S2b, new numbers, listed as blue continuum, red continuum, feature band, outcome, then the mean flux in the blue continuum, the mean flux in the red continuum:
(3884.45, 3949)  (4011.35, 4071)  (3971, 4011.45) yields -1.61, 8.52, 13.6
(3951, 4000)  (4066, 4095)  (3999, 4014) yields -3.64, 9.99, 13.4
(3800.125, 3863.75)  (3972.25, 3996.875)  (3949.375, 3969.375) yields 4.77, 7.23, 11.6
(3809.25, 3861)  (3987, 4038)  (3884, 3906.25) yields 1.25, 6.95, 13.8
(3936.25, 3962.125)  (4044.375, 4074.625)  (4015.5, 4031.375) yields -4.00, 8.53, 12.8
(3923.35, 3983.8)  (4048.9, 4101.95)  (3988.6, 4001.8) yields -4.74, 7.92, 13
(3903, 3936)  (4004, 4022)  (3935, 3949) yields 4.18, 8.86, 14.3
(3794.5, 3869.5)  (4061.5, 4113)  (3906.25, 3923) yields -2.97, 7.32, 12.7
